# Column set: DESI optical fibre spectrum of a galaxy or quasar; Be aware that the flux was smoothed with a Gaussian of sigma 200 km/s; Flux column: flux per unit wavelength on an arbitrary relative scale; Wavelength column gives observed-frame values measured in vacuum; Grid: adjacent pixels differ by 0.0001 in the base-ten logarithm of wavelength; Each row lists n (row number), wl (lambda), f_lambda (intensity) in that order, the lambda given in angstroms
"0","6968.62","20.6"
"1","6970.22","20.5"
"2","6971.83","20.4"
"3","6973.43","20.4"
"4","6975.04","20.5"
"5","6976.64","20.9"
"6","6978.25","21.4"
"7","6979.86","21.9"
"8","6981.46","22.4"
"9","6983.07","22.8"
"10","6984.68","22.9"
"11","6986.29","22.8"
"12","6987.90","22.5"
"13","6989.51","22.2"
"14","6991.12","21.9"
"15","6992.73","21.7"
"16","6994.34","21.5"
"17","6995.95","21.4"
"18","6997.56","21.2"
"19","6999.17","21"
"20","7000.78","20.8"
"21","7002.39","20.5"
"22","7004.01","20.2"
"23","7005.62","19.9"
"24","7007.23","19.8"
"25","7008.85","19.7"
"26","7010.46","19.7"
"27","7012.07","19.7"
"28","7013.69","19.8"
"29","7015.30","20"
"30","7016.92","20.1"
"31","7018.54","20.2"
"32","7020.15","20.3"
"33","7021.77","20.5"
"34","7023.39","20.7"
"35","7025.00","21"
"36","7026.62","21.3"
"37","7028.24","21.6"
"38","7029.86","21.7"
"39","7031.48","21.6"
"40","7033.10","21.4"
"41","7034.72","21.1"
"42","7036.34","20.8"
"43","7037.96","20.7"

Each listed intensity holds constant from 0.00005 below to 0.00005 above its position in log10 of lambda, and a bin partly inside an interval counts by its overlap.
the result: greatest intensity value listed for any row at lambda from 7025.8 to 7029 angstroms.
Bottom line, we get 21.6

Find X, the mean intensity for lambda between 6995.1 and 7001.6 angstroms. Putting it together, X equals 21.1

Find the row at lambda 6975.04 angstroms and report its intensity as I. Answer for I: 20.5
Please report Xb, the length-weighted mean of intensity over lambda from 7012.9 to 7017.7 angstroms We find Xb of 20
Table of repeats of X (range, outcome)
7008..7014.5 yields 19.7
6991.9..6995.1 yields 21.6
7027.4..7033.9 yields 21.6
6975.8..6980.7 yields 21.4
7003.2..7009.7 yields 19.9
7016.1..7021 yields 20.2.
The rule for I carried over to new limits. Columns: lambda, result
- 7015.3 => 20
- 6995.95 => 21.4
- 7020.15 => 20.3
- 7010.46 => 19.7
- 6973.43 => 20.4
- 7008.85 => 19.7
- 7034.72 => 21.1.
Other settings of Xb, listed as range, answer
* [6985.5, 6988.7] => 22.6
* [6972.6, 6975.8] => 20.5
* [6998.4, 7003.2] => 20.8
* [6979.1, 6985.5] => 22.5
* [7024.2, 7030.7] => 21.4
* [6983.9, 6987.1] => 22.8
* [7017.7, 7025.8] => 20.5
